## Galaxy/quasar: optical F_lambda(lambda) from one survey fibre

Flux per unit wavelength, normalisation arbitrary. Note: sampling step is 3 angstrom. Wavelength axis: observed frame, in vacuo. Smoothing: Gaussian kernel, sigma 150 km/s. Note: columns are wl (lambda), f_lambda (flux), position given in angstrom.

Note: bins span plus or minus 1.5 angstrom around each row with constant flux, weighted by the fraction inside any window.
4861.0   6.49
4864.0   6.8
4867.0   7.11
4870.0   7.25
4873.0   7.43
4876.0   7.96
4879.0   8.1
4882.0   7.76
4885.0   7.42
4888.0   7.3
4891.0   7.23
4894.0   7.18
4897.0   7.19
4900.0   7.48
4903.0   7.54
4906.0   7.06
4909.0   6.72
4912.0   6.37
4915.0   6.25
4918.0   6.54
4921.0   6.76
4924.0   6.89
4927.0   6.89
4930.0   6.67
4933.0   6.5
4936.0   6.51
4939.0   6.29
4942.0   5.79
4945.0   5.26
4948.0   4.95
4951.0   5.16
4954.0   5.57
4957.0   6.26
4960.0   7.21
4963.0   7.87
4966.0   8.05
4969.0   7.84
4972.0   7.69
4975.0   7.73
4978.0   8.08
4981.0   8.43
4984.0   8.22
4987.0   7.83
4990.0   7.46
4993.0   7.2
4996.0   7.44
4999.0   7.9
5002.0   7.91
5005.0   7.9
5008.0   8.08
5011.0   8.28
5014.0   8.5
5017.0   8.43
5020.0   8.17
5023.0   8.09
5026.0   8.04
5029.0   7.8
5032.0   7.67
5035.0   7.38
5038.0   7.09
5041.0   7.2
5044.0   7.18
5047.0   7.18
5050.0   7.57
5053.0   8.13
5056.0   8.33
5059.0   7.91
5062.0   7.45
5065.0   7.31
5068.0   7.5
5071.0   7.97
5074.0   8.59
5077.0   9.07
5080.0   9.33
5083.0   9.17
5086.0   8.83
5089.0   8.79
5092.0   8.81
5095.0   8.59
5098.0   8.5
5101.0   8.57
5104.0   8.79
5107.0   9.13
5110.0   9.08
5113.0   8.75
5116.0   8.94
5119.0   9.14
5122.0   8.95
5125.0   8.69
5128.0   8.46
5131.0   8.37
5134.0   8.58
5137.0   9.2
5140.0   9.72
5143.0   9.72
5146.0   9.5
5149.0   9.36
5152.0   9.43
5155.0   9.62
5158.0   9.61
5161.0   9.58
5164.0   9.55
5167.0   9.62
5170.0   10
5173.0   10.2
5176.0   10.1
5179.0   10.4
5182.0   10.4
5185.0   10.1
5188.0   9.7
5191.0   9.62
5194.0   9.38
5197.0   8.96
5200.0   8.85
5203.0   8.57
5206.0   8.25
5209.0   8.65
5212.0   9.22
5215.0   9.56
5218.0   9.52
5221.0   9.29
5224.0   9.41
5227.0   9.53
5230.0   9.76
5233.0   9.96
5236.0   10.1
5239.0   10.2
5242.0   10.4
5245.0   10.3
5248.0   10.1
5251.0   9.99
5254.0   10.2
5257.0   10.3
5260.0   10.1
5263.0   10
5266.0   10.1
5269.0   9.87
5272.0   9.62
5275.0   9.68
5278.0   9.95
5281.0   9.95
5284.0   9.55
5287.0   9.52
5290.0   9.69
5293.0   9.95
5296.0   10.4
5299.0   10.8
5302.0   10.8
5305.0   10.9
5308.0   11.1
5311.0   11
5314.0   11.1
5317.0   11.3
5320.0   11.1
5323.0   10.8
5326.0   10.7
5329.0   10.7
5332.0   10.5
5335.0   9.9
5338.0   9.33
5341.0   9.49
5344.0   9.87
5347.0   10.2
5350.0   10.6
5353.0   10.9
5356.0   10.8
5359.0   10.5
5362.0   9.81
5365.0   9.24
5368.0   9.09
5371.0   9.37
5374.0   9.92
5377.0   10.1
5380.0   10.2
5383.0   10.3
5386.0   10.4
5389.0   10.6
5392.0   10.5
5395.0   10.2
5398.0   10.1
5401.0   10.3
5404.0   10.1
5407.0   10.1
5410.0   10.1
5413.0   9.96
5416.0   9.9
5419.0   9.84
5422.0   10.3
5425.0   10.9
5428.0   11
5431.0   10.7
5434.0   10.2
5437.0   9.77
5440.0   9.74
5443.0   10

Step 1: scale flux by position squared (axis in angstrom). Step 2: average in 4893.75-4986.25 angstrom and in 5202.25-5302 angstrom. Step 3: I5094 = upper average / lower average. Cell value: 1.61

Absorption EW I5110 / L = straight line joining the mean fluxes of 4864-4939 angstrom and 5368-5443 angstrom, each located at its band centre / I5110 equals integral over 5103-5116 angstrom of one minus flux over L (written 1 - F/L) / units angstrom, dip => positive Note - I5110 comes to -0.93 angstrom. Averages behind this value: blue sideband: 7.07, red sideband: 10.2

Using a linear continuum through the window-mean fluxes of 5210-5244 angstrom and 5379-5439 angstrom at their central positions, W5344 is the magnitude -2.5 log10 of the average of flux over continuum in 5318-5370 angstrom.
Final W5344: -0.01 mag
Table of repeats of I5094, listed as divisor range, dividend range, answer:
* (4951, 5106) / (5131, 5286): 1.31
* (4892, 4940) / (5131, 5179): 1.55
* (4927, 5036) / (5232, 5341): 1.58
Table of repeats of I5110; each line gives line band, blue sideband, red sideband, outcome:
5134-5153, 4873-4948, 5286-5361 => -1.1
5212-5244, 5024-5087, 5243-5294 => -0.7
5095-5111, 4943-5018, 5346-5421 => -1.1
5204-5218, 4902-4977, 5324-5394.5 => -0.1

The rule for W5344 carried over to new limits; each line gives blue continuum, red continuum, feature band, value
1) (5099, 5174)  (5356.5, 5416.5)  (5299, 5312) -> -0.12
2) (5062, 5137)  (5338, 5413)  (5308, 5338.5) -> -0.09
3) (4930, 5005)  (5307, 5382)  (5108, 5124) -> -0.08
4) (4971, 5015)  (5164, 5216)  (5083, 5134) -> 0.01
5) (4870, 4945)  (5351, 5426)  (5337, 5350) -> 0.00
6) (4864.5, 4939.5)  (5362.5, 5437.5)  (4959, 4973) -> -0.04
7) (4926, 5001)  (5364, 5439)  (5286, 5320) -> -0.13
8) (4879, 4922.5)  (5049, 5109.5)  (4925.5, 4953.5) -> 0.23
